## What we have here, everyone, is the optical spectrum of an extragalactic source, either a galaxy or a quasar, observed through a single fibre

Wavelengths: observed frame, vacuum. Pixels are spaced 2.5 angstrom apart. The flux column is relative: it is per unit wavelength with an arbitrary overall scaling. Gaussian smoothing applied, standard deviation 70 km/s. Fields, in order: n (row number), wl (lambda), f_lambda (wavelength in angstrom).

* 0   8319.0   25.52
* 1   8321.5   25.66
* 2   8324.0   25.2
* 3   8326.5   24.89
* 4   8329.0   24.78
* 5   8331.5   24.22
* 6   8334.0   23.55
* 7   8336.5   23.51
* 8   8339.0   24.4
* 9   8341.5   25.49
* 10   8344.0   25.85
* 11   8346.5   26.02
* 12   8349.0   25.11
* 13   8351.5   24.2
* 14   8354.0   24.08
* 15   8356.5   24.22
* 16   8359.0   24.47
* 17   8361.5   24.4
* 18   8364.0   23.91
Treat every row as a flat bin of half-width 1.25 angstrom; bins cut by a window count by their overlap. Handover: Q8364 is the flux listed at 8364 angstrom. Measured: 23.91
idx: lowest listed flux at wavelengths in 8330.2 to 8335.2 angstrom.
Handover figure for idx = 23.55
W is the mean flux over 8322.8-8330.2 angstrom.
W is 25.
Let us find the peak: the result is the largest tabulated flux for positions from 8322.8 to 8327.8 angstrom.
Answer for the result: 25.2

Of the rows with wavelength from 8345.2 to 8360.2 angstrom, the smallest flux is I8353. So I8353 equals 24.08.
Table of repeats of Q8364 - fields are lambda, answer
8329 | 24.78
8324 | 25.2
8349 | 25.11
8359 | 24.47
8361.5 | 24.4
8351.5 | 24.2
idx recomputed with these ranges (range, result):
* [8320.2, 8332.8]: 24.22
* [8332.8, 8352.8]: 23.51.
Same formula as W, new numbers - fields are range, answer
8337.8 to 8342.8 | 25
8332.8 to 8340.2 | 23.8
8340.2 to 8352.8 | 25.3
